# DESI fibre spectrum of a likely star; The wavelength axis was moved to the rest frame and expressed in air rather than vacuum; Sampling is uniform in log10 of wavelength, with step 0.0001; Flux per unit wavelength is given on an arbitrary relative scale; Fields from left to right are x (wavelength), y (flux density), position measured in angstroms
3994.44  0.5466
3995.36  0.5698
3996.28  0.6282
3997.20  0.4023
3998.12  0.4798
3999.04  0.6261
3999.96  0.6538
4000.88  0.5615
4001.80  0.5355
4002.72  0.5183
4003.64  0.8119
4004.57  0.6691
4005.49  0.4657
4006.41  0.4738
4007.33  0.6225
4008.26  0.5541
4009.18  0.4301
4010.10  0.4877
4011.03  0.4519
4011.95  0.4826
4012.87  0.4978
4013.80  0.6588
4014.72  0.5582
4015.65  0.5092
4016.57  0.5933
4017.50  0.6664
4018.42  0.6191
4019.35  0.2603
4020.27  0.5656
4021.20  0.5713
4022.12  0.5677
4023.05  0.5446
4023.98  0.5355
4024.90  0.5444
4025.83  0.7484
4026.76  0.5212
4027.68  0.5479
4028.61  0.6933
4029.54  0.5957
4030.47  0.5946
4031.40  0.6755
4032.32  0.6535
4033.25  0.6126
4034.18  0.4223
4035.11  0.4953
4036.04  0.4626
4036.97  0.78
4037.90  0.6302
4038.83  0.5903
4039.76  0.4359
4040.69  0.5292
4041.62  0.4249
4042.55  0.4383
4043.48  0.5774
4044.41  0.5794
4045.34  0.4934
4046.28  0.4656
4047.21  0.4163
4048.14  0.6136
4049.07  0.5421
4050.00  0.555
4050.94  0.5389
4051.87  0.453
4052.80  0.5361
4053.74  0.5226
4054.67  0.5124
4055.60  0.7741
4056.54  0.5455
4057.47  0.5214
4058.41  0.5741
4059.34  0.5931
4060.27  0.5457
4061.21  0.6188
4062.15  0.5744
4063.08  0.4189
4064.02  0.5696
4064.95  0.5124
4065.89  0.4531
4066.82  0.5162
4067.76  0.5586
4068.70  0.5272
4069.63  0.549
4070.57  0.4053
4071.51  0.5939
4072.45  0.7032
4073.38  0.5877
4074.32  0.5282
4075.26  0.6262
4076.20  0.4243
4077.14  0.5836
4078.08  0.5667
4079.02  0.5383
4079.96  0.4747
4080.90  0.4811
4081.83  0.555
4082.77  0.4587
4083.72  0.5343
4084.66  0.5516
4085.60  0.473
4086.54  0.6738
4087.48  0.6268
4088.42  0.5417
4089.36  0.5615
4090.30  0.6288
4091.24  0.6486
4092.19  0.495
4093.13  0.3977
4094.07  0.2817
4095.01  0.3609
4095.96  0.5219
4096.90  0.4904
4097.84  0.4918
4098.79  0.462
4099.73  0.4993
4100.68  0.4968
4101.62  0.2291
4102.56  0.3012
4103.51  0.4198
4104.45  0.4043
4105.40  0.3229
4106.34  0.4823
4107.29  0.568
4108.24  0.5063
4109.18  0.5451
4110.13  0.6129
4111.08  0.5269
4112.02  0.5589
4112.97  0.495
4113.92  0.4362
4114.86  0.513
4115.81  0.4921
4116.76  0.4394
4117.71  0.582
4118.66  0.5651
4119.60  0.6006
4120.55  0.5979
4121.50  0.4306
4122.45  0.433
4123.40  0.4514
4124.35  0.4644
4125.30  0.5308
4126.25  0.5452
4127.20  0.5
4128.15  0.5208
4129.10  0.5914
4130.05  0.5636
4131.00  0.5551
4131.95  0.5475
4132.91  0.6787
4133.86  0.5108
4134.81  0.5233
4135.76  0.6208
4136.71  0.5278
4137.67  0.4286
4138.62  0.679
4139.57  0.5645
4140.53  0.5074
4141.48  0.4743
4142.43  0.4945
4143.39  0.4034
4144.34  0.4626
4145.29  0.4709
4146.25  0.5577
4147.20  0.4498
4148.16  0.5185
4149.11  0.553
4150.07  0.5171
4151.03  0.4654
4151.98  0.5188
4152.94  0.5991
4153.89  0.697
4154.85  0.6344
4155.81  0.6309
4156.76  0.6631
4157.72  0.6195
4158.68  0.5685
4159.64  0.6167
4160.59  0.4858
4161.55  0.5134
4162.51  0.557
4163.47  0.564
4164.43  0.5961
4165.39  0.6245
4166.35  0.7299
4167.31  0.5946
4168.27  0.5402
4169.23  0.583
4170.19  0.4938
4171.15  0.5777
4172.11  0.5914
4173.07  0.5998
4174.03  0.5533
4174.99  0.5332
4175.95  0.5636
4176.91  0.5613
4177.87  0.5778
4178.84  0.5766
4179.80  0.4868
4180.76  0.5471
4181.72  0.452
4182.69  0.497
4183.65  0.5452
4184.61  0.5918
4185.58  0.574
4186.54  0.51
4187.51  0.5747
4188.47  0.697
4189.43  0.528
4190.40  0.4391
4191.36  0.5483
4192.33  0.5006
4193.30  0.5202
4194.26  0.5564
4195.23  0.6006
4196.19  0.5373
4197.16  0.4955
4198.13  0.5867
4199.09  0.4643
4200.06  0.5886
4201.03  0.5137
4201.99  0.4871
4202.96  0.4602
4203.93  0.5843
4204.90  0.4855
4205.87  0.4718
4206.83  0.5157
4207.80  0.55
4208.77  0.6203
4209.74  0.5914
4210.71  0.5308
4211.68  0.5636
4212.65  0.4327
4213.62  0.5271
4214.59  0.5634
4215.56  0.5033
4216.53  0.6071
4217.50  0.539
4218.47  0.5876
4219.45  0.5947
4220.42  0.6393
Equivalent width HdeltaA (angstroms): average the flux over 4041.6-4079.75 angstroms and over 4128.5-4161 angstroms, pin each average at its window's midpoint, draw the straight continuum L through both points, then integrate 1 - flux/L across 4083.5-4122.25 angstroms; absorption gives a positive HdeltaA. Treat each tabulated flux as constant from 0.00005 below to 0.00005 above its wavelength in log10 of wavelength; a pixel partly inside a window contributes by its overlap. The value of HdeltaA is 3.5 angstroms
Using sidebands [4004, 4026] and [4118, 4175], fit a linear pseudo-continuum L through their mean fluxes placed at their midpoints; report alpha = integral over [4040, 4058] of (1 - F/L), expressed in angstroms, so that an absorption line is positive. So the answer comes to 0.6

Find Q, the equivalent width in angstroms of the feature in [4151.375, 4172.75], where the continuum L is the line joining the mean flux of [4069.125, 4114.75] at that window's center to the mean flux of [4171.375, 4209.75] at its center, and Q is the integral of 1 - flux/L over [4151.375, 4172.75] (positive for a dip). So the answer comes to -2.4 angstroms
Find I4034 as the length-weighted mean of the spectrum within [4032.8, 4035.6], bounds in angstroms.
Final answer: 0.509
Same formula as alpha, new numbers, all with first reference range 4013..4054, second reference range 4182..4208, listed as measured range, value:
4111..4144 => 1.1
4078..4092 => -0.2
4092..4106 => 3.5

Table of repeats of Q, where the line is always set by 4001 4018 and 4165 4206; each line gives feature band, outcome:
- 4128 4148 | 0.7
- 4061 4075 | 0.3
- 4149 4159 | -0.7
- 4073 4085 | 0.5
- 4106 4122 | 0.7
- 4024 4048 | -0.1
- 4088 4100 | 1.3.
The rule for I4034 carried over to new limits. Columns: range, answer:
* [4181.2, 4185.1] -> 0.521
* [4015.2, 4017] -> 0.552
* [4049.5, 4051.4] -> 0.545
